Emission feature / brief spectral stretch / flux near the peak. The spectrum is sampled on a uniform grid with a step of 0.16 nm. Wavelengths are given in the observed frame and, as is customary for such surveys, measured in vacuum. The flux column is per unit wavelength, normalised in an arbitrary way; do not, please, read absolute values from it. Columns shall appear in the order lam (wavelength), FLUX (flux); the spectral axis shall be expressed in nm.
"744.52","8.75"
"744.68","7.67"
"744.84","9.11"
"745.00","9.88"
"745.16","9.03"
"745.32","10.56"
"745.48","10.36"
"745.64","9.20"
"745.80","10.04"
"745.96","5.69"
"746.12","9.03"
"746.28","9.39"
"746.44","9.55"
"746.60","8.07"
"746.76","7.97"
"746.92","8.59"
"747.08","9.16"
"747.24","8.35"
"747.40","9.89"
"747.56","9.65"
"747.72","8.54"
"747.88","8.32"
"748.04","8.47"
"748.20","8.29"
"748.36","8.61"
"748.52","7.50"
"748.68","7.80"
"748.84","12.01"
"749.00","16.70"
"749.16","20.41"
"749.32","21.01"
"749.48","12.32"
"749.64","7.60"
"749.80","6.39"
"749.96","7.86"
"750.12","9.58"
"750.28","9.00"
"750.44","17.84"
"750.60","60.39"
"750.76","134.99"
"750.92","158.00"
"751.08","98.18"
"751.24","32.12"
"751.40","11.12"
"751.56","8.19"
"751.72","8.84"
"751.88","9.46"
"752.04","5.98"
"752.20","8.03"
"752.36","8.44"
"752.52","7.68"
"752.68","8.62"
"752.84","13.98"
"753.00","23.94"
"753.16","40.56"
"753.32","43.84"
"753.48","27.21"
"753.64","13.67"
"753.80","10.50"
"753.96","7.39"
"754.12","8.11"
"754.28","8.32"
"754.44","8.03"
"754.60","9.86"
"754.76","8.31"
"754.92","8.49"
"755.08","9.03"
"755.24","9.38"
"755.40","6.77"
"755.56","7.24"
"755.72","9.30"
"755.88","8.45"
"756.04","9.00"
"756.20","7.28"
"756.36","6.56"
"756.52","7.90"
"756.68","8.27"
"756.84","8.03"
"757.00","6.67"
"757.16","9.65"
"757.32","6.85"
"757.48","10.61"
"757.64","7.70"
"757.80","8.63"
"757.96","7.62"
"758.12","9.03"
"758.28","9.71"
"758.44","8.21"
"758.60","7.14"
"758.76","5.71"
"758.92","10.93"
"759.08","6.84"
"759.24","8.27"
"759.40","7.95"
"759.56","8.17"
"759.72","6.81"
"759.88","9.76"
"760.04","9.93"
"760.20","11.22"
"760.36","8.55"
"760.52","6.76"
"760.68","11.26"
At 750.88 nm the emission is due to H-alpha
